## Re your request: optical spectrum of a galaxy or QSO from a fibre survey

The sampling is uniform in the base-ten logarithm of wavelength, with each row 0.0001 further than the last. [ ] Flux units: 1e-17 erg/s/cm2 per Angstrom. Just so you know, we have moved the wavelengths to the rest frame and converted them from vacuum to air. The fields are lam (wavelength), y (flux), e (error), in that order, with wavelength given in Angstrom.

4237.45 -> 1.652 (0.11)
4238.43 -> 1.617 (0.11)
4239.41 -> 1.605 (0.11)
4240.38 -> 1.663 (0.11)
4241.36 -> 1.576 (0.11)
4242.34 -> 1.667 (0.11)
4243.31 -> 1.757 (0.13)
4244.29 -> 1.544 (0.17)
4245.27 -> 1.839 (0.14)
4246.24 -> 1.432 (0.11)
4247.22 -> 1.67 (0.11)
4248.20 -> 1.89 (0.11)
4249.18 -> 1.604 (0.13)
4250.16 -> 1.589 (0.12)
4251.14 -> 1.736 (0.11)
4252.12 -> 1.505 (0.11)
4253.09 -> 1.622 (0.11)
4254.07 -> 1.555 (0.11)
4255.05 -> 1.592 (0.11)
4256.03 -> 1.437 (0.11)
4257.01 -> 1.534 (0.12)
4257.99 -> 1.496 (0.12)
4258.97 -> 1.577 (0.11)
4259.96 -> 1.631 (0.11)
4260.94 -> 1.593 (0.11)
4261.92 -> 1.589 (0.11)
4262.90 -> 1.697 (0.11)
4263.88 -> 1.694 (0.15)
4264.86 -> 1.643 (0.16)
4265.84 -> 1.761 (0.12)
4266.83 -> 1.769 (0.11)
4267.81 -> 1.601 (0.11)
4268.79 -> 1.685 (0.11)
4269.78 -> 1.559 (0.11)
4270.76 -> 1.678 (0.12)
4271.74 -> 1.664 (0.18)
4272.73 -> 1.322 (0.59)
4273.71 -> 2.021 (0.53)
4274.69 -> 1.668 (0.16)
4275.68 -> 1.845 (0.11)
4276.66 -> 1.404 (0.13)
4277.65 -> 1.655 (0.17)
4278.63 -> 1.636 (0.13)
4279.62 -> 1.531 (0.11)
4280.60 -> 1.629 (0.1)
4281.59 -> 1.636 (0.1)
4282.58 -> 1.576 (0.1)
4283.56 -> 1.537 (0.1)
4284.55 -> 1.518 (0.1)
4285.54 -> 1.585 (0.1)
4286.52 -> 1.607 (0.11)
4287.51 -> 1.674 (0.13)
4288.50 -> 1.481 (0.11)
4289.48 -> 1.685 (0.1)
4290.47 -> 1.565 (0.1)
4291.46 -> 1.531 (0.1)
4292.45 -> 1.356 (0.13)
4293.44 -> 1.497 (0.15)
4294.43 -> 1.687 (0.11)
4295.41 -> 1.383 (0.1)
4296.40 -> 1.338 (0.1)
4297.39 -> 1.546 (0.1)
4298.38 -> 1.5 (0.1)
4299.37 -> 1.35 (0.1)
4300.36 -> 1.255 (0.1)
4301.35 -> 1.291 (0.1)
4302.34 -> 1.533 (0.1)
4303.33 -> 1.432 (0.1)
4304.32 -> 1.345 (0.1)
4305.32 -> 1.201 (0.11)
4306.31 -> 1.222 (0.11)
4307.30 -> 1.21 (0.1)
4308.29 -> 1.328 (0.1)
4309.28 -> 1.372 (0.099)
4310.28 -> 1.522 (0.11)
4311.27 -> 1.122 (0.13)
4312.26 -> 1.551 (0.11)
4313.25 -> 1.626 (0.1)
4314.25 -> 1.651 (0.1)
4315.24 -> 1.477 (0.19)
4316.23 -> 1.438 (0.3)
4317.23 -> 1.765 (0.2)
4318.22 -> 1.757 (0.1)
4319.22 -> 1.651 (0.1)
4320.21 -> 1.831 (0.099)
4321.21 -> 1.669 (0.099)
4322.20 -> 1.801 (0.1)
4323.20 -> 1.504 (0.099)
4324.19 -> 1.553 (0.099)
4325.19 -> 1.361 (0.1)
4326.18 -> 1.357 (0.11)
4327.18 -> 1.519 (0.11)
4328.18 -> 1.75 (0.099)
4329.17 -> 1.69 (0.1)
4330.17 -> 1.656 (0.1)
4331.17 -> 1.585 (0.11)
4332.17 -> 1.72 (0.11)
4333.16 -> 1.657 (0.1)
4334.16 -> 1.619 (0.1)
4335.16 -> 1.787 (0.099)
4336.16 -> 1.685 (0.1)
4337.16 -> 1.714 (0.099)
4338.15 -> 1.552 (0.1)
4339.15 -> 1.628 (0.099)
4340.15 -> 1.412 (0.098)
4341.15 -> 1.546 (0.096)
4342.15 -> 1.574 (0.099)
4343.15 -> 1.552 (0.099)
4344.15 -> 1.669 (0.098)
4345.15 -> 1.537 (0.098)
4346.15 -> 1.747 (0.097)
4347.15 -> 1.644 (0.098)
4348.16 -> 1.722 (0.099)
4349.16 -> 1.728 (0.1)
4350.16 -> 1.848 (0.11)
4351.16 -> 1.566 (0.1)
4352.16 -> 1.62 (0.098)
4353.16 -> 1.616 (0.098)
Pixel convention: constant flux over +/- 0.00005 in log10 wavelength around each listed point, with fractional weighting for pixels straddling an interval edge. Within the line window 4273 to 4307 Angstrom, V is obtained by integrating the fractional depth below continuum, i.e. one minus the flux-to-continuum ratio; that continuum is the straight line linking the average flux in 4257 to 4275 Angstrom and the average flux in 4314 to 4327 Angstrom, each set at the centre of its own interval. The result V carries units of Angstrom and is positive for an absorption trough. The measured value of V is 2.2 Angstrom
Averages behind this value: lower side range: 1.64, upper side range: 1.6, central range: 1.52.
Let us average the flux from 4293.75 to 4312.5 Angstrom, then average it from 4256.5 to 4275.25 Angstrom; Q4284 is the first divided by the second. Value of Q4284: 0.8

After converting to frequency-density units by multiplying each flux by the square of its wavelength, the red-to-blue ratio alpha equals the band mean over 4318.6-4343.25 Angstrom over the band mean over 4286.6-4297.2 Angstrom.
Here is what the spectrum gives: 1.08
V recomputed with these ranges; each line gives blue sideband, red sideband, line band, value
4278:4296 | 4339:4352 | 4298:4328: 2.18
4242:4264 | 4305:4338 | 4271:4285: -0.19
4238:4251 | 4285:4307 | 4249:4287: -1.31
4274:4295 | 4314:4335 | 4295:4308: 2.02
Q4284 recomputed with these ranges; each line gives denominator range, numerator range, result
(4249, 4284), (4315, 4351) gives 1.01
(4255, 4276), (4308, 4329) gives 0.95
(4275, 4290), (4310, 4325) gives 0.99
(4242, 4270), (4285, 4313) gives 0.88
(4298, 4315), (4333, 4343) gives 1.17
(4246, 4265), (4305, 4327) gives 0.94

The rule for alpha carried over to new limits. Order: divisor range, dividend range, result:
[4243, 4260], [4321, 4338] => 1.05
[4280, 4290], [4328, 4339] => 1.07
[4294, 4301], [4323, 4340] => 1.14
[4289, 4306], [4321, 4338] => 1.15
